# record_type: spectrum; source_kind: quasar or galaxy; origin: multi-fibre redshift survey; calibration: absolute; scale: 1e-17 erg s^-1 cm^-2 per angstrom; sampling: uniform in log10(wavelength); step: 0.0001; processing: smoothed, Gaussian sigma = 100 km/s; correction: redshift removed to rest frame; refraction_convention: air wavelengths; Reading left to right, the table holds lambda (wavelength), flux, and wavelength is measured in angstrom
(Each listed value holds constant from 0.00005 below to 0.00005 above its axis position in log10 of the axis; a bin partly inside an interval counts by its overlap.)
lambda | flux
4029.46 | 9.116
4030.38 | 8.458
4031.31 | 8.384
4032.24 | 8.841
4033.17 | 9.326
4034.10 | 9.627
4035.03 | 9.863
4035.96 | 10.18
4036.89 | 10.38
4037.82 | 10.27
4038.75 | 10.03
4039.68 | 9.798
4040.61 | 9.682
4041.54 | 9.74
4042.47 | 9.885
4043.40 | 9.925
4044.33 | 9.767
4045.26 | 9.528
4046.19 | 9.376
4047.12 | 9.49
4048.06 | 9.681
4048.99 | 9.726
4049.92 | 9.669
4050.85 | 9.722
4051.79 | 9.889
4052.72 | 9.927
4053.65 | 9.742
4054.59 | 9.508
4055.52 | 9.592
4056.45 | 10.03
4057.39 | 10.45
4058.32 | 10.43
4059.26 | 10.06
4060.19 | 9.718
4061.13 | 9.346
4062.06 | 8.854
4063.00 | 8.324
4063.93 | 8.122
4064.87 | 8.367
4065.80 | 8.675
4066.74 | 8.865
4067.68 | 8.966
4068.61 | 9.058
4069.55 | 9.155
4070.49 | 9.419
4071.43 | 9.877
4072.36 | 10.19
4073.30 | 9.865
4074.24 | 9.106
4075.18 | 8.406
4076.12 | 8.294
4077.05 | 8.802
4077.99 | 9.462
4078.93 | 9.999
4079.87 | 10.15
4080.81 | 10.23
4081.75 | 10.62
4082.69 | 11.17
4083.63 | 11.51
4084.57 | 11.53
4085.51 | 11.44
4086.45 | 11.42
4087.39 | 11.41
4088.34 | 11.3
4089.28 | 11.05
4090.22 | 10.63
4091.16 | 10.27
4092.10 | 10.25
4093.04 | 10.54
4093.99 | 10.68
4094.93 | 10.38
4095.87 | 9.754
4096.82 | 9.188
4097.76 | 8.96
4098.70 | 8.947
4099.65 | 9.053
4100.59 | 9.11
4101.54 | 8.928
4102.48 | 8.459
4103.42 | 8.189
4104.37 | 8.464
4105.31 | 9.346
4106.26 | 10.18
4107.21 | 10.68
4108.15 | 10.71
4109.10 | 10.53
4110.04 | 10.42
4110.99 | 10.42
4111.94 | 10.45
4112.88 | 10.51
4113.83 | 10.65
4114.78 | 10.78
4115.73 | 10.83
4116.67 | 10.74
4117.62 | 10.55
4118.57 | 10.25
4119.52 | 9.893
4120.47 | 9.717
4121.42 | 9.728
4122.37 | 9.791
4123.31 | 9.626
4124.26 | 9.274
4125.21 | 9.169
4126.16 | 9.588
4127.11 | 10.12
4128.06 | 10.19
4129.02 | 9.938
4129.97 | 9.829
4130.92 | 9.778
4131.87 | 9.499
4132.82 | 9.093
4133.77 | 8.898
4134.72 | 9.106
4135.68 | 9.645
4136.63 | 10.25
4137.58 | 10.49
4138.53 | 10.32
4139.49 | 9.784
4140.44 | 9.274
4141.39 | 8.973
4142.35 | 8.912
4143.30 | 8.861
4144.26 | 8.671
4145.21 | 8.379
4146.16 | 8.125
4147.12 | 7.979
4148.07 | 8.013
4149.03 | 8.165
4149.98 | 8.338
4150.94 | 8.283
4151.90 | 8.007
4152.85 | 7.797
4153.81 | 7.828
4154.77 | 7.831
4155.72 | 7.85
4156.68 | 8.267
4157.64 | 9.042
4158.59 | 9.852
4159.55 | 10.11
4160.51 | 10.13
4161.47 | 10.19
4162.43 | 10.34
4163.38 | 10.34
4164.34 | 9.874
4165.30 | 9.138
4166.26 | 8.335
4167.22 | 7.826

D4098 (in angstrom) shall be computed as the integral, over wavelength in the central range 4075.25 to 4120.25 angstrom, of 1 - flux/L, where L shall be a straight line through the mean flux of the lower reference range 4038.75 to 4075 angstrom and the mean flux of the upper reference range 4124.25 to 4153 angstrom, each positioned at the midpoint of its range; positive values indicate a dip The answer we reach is -3.9 angstrom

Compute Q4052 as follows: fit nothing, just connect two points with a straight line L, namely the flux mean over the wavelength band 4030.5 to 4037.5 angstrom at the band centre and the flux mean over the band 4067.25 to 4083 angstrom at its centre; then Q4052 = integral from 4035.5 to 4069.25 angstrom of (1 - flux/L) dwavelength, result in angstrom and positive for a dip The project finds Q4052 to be -0.2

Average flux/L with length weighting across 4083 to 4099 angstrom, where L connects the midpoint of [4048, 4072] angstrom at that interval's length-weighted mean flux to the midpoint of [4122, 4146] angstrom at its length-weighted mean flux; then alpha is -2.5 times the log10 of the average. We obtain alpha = -0.12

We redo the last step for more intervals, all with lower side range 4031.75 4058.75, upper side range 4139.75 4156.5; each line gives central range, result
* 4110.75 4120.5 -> -0.19 mag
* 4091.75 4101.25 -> -0.07 mag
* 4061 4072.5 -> 0.06 mag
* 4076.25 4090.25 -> -0.15 mag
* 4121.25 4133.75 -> -0.12 mag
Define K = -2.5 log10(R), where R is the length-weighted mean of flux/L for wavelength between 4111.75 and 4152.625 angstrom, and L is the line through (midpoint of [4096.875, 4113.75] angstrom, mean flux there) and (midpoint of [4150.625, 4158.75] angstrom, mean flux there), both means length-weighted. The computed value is -0.07 mag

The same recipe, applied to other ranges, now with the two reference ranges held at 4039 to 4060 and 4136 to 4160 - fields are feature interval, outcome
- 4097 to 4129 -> -0.08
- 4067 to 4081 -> 0.02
